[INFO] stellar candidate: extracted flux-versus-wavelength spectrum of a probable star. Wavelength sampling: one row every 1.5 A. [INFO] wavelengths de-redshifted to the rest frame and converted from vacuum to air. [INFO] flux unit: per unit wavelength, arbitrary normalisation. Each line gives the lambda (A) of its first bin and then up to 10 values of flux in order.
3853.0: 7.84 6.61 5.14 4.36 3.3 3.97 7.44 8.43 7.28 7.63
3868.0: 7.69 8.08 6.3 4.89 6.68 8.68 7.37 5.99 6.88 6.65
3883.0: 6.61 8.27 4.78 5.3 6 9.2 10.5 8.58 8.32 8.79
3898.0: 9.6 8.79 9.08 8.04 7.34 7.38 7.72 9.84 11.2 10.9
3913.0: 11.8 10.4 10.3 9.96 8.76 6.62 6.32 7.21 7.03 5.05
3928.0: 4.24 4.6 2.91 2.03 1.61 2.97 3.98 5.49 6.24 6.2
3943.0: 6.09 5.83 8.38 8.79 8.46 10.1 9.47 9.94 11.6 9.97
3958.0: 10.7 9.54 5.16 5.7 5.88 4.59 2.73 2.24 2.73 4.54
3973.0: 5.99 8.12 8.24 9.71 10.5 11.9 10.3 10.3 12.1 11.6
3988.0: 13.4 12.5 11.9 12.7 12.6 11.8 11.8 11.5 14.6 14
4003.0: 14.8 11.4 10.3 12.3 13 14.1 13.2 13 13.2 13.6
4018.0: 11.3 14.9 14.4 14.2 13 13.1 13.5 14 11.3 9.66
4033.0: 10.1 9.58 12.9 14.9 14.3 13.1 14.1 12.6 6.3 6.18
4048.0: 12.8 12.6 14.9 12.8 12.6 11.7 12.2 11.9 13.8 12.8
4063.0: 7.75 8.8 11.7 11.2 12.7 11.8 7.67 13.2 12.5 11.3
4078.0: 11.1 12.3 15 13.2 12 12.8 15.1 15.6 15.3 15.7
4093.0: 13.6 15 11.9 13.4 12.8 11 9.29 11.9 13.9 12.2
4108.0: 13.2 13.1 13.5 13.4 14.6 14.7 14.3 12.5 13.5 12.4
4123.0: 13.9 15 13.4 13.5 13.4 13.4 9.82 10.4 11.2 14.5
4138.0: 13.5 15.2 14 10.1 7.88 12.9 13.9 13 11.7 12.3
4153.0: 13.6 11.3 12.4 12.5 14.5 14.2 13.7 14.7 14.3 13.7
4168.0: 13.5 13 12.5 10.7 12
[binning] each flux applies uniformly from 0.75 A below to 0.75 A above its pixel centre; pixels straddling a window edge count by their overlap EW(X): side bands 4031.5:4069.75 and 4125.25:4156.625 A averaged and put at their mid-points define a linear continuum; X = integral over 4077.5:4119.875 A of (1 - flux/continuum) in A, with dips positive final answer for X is -4.21 A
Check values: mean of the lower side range 11.7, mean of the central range 13.3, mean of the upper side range 12.4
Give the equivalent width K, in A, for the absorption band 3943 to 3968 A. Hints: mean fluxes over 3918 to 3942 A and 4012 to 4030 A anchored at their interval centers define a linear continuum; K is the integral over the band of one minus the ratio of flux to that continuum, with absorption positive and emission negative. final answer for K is -1.81 A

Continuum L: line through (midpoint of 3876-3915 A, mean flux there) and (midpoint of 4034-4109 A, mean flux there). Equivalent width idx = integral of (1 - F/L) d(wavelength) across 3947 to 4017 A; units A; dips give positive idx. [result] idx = 1.5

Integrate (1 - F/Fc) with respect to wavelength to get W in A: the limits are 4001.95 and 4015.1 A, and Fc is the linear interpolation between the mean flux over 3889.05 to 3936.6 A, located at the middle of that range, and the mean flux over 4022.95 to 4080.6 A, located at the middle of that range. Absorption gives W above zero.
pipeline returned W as -2.9 A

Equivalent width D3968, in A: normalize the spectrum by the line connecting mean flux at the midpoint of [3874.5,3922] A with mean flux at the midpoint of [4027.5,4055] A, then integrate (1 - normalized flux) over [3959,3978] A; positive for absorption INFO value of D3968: 8.3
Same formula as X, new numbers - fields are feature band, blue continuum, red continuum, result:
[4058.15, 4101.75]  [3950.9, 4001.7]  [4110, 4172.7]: -3.0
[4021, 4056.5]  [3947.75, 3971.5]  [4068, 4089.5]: -4.9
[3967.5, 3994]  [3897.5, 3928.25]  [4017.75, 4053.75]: 3.3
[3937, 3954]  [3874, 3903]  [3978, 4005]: 4.5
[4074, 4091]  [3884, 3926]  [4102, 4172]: -2.0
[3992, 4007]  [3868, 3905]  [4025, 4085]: -3.0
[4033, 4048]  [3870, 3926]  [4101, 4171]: -0.8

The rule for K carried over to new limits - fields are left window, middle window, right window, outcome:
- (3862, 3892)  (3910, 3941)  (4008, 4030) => 8.6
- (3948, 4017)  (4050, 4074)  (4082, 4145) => 0.4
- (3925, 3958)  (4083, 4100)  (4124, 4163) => -4.2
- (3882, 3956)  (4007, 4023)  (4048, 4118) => -4.3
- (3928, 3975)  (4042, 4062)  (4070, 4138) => -2.2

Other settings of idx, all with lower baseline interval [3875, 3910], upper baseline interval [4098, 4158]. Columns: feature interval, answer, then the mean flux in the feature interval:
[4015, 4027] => -3.37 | 13.5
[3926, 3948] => 9.76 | 4.92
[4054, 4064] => -0.34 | 11.7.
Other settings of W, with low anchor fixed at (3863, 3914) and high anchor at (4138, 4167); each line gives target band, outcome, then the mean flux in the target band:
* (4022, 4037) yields -2.2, 12.1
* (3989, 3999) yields -2.2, 12.1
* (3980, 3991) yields -2.2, 11.7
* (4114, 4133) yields -1.4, 13.3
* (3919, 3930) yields 3.2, 6.09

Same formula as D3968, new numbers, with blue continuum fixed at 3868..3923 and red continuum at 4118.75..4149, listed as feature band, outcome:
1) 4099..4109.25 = 0.1 A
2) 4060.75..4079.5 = 0.7 A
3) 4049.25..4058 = -1.3 A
